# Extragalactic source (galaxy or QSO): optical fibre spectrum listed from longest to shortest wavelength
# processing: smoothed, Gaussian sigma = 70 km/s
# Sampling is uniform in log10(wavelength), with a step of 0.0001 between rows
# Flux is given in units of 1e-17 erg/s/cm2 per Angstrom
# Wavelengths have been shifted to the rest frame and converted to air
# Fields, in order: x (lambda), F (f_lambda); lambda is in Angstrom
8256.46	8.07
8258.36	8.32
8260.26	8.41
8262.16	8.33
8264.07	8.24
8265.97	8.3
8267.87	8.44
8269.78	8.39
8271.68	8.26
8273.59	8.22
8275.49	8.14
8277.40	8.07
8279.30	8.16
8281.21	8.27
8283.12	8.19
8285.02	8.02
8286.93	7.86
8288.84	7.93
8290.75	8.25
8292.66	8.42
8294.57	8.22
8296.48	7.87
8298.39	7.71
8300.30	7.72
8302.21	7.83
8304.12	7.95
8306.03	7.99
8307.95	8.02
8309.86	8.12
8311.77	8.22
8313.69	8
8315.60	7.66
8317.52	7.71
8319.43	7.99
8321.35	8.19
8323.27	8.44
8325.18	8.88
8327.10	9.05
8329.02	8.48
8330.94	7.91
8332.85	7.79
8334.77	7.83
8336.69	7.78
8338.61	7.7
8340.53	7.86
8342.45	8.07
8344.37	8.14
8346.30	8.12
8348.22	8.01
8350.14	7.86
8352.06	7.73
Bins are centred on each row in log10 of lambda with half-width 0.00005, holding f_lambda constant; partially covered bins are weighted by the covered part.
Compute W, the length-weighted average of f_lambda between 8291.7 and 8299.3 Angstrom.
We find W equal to 8.06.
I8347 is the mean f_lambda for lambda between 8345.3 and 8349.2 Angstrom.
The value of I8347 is 8.06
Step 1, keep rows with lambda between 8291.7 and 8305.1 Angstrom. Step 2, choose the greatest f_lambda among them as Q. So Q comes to 8.42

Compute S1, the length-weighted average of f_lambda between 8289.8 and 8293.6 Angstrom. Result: 8.33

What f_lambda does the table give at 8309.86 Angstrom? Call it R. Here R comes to 8.12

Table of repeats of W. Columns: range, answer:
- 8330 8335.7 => 7.85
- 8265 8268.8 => 8.38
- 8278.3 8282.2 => 8.21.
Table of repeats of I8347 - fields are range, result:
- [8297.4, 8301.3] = 7.72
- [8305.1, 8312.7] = 8.09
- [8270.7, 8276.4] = 8.21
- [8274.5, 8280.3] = 8.13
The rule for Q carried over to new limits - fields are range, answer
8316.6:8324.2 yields 8.44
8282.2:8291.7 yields 8.25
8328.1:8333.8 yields 8.48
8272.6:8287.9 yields 8.27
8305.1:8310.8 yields 8.12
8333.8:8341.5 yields 7.86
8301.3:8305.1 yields 7.95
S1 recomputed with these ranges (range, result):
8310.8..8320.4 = 7.92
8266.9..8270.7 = 8.41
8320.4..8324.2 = 8.31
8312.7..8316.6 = 7.82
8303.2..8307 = 7.96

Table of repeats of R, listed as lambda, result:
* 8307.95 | 8.02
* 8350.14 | 7.86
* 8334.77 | 7.83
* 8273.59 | 8.22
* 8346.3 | 8.12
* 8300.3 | 7.72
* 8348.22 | 8.01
